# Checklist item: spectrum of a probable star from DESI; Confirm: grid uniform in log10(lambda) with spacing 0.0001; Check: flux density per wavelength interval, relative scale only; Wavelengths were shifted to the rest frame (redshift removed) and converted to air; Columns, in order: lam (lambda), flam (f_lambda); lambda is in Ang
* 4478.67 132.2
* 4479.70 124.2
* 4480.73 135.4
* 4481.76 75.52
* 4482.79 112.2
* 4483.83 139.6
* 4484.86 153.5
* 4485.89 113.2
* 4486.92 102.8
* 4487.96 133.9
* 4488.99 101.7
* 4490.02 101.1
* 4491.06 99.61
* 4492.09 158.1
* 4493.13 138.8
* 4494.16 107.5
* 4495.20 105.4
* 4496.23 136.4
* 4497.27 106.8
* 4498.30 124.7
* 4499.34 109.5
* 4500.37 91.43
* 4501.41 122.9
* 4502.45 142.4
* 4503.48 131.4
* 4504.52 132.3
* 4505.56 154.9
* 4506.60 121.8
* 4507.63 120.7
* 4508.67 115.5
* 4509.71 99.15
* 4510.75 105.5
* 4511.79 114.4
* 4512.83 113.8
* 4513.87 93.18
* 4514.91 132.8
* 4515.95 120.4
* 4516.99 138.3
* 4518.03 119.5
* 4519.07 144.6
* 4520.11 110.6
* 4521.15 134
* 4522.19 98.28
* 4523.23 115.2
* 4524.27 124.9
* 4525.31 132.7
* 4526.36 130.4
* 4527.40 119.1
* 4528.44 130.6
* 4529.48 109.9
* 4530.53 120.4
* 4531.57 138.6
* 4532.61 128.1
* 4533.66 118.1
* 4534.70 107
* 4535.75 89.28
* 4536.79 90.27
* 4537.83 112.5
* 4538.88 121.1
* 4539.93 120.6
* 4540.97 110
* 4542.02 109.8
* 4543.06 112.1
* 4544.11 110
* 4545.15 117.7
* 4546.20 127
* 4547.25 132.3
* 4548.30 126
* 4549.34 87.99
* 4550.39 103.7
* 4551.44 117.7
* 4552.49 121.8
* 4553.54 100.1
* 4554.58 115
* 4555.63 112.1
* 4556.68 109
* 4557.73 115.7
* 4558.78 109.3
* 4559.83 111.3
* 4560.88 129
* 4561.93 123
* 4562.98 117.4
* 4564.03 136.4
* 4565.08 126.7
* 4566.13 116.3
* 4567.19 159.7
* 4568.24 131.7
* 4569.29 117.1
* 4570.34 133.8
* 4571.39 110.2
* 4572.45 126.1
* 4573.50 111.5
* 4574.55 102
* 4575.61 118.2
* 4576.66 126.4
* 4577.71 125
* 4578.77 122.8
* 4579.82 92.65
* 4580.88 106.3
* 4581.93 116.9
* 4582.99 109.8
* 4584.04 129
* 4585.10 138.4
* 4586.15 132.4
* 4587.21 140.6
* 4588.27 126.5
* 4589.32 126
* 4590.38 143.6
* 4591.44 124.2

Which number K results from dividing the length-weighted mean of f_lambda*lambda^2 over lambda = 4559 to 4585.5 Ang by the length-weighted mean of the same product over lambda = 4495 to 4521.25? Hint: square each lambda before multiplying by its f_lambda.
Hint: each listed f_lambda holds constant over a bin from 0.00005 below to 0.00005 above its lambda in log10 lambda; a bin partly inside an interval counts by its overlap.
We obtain 1.0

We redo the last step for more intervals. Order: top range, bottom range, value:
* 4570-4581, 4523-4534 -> 0.95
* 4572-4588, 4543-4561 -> 1.06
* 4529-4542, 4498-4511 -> 0.95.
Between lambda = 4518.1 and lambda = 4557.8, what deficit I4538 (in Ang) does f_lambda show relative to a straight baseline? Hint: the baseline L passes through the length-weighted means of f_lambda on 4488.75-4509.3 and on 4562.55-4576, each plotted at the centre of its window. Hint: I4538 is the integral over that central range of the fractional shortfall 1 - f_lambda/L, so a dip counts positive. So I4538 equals 2.0 Ang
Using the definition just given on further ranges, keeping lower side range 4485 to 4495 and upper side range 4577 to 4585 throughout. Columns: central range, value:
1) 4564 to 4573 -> -0.9 Ang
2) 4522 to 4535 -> -0.5 Ang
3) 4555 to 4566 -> -0.2 Ang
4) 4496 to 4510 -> -0.5 Ang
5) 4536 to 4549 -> 0.3 Ang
